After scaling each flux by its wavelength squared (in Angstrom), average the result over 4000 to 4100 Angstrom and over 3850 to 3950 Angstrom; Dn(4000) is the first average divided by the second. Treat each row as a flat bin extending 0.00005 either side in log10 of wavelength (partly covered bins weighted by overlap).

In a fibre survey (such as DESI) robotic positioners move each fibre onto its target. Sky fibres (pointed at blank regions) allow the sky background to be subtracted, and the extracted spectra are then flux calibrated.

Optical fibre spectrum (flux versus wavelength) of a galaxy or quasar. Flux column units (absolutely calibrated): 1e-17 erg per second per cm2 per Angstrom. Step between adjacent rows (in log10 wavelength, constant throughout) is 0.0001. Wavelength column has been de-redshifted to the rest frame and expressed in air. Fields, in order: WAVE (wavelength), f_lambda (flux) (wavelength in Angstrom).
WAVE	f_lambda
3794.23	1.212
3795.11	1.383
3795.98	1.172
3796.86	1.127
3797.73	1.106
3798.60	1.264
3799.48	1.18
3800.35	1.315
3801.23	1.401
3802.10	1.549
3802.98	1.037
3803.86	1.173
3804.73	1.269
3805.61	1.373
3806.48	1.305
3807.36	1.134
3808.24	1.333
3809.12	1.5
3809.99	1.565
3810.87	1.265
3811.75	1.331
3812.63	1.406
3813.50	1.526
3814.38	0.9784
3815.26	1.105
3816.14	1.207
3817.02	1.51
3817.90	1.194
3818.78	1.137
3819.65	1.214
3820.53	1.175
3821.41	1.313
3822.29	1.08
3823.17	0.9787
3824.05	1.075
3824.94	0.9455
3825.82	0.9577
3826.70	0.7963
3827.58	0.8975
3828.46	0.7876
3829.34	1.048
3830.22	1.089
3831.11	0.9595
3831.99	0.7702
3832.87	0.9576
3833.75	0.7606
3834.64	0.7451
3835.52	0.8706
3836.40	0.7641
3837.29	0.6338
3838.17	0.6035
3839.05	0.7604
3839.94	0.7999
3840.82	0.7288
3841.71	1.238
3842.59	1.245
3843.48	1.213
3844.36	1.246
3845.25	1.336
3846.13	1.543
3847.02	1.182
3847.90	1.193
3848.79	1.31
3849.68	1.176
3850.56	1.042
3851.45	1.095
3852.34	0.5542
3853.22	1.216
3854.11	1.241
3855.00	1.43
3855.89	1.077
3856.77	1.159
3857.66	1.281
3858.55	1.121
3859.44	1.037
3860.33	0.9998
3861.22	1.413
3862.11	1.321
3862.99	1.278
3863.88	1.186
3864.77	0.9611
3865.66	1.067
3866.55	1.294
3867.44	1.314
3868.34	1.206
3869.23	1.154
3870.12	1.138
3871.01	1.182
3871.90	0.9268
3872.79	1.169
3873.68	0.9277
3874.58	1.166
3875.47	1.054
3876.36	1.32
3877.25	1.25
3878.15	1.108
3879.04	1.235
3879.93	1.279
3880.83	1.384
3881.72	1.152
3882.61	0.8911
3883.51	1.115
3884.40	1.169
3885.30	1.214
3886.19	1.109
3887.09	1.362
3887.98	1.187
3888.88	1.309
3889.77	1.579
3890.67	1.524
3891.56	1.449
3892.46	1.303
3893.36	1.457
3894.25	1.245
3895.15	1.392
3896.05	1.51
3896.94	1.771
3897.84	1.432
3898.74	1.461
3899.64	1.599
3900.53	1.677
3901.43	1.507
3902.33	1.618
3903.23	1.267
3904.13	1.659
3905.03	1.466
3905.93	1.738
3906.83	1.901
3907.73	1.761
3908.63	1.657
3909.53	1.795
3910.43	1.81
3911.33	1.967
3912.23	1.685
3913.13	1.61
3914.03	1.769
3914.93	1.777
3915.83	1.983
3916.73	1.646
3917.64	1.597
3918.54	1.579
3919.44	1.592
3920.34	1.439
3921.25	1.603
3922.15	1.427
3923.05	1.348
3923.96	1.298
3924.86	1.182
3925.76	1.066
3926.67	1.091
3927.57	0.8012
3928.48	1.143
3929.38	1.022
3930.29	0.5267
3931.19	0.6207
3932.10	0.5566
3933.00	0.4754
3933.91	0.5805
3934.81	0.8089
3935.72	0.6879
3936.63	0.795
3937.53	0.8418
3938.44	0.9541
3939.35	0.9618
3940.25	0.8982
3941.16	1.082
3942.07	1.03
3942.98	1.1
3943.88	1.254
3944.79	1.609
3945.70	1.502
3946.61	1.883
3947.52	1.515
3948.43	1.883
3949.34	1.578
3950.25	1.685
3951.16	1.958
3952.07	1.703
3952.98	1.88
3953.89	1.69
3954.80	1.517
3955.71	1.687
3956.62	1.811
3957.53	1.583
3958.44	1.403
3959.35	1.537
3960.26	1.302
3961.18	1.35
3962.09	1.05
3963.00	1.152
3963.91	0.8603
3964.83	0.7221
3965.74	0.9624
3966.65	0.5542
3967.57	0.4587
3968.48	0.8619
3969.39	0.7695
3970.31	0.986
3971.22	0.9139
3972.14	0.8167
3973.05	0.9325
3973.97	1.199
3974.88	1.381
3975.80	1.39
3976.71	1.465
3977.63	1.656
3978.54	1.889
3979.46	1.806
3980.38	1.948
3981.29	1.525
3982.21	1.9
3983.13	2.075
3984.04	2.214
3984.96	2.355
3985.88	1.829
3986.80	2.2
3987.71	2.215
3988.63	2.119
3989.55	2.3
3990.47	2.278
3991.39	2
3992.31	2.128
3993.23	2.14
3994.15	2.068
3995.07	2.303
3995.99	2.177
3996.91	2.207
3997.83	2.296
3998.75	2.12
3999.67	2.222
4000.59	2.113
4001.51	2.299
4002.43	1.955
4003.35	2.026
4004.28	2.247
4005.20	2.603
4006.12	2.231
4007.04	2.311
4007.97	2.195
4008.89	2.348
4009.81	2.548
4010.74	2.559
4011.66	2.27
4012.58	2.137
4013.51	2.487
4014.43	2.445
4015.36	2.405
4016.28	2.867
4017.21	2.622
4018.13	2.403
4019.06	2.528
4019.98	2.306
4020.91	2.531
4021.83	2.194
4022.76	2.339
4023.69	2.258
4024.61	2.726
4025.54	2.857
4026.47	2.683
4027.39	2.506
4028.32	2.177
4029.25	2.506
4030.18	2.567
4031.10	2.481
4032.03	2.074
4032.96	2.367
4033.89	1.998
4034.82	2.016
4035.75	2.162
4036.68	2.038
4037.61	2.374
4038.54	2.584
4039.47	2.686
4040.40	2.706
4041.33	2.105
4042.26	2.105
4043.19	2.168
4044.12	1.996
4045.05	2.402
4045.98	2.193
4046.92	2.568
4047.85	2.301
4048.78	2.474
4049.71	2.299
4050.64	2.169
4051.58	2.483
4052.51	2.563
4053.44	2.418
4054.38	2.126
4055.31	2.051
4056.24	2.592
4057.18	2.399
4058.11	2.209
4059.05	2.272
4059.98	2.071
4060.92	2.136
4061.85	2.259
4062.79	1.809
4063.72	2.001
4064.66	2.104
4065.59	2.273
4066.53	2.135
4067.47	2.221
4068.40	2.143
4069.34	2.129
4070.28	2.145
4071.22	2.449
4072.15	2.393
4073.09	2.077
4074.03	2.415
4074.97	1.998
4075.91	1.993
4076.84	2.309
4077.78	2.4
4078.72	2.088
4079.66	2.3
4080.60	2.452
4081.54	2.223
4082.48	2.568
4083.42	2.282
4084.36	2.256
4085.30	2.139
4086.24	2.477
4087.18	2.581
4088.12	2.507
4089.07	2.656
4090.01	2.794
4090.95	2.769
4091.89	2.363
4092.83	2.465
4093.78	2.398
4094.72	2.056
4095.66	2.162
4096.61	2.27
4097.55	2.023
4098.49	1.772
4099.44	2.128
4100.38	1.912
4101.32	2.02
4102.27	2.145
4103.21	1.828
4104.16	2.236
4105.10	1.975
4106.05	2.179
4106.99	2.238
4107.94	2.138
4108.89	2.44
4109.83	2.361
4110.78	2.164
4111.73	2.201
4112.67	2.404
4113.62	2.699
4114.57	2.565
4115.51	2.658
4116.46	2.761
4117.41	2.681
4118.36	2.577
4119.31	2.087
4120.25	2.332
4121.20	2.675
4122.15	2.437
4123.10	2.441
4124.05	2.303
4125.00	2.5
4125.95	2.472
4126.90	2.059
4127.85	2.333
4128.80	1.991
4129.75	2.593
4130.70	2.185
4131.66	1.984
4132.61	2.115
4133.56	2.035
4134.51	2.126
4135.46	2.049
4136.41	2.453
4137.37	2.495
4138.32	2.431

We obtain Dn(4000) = 1.94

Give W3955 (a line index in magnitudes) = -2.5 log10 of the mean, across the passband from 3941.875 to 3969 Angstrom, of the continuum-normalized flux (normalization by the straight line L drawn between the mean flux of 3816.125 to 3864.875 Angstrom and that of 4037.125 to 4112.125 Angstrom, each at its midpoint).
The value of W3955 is 0.200 mag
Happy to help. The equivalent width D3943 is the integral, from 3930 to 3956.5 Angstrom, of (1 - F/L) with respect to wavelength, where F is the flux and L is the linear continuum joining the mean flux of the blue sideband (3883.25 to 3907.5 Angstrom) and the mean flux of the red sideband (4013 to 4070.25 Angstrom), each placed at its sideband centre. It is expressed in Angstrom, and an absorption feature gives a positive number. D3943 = 7.9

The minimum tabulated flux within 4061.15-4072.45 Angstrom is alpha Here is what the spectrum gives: 1.809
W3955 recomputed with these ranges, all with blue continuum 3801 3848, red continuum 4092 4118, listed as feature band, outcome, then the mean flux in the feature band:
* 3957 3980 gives 0.41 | 1.16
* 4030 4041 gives -0.18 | 2.33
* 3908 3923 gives -0.13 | 1.68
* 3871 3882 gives 0.14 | 1.17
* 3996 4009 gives -0.21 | 2.22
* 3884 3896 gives 0.04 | 1.34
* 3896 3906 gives -0.09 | 1.55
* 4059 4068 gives -0.02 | 2.12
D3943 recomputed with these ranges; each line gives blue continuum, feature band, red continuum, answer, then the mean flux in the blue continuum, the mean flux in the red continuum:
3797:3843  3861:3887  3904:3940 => 0.7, 1.1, 1.3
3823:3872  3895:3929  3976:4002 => -0.8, 1.06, 2.06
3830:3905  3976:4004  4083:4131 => -4.5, 1.19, 2.33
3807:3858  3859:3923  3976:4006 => 3.1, 1.1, 2.08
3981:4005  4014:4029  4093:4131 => -2.2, 2.14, 2.29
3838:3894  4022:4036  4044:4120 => -2.6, 1.18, 2.29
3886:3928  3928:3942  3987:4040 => 7.5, 1.51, 2.33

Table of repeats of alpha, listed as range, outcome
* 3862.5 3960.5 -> 0.4754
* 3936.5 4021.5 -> 0.4587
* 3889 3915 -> 1.245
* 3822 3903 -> 0.5542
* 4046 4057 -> 2.051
